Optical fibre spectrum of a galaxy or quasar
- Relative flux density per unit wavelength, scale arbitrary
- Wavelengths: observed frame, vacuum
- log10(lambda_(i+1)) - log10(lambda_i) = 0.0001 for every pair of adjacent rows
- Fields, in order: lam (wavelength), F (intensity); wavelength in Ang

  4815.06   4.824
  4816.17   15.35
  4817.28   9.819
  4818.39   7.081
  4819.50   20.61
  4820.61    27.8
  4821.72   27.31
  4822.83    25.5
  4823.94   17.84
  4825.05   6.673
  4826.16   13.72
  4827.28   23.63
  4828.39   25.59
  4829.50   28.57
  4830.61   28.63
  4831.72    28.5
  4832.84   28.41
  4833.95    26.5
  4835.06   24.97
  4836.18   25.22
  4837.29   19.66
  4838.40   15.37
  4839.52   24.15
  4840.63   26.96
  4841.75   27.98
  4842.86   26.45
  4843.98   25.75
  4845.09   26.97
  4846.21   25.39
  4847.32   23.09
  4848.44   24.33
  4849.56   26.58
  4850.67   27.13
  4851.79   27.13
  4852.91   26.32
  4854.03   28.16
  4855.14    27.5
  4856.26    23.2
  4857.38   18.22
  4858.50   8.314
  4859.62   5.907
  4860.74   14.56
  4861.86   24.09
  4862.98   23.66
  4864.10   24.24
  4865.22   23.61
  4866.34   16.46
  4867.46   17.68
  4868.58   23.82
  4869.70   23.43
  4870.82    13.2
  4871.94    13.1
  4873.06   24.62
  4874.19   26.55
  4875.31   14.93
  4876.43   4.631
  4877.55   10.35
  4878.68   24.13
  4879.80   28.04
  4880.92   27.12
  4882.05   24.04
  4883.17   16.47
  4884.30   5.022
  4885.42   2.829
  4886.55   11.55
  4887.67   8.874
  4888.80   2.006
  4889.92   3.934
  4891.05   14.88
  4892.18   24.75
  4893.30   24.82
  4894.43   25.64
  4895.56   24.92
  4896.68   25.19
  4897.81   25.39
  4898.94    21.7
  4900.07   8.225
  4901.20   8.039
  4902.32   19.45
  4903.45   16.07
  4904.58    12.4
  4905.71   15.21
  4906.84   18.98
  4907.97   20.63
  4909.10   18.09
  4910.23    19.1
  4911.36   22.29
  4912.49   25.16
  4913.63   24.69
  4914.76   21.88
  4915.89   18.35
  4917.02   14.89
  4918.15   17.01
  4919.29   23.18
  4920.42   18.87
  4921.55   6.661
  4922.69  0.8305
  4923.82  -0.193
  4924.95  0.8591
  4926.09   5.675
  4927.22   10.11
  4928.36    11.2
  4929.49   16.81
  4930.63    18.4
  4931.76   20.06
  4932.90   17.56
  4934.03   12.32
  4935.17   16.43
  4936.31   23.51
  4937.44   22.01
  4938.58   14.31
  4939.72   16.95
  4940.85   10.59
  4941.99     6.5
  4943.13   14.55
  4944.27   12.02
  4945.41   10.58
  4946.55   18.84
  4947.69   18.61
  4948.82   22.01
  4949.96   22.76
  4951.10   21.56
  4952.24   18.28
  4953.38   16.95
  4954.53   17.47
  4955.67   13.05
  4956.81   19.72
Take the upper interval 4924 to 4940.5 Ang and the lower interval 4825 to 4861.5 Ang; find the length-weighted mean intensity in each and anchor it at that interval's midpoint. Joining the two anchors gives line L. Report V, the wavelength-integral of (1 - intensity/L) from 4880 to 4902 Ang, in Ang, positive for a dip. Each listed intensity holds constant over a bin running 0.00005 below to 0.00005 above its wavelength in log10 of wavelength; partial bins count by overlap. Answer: 2.5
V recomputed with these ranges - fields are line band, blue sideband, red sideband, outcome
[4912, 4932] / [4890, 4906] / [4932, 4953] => 4.1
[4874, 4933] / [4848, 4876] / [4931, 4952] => 9.0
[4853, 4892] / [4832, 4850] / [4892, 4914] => 9.2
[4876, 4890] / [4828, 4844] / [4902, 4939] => 4.8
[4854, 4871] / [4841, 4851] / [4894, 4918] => 3.2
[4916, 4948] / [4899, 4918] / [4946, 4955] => 8.9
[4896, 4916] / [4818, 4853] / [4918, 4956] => -1.9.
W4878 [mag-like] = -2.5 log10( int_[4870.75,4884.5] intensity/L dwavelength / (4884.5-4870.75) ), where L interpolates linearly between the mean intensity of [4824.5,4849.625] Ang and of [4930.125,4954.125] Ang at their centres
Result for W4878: 0.16 mag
